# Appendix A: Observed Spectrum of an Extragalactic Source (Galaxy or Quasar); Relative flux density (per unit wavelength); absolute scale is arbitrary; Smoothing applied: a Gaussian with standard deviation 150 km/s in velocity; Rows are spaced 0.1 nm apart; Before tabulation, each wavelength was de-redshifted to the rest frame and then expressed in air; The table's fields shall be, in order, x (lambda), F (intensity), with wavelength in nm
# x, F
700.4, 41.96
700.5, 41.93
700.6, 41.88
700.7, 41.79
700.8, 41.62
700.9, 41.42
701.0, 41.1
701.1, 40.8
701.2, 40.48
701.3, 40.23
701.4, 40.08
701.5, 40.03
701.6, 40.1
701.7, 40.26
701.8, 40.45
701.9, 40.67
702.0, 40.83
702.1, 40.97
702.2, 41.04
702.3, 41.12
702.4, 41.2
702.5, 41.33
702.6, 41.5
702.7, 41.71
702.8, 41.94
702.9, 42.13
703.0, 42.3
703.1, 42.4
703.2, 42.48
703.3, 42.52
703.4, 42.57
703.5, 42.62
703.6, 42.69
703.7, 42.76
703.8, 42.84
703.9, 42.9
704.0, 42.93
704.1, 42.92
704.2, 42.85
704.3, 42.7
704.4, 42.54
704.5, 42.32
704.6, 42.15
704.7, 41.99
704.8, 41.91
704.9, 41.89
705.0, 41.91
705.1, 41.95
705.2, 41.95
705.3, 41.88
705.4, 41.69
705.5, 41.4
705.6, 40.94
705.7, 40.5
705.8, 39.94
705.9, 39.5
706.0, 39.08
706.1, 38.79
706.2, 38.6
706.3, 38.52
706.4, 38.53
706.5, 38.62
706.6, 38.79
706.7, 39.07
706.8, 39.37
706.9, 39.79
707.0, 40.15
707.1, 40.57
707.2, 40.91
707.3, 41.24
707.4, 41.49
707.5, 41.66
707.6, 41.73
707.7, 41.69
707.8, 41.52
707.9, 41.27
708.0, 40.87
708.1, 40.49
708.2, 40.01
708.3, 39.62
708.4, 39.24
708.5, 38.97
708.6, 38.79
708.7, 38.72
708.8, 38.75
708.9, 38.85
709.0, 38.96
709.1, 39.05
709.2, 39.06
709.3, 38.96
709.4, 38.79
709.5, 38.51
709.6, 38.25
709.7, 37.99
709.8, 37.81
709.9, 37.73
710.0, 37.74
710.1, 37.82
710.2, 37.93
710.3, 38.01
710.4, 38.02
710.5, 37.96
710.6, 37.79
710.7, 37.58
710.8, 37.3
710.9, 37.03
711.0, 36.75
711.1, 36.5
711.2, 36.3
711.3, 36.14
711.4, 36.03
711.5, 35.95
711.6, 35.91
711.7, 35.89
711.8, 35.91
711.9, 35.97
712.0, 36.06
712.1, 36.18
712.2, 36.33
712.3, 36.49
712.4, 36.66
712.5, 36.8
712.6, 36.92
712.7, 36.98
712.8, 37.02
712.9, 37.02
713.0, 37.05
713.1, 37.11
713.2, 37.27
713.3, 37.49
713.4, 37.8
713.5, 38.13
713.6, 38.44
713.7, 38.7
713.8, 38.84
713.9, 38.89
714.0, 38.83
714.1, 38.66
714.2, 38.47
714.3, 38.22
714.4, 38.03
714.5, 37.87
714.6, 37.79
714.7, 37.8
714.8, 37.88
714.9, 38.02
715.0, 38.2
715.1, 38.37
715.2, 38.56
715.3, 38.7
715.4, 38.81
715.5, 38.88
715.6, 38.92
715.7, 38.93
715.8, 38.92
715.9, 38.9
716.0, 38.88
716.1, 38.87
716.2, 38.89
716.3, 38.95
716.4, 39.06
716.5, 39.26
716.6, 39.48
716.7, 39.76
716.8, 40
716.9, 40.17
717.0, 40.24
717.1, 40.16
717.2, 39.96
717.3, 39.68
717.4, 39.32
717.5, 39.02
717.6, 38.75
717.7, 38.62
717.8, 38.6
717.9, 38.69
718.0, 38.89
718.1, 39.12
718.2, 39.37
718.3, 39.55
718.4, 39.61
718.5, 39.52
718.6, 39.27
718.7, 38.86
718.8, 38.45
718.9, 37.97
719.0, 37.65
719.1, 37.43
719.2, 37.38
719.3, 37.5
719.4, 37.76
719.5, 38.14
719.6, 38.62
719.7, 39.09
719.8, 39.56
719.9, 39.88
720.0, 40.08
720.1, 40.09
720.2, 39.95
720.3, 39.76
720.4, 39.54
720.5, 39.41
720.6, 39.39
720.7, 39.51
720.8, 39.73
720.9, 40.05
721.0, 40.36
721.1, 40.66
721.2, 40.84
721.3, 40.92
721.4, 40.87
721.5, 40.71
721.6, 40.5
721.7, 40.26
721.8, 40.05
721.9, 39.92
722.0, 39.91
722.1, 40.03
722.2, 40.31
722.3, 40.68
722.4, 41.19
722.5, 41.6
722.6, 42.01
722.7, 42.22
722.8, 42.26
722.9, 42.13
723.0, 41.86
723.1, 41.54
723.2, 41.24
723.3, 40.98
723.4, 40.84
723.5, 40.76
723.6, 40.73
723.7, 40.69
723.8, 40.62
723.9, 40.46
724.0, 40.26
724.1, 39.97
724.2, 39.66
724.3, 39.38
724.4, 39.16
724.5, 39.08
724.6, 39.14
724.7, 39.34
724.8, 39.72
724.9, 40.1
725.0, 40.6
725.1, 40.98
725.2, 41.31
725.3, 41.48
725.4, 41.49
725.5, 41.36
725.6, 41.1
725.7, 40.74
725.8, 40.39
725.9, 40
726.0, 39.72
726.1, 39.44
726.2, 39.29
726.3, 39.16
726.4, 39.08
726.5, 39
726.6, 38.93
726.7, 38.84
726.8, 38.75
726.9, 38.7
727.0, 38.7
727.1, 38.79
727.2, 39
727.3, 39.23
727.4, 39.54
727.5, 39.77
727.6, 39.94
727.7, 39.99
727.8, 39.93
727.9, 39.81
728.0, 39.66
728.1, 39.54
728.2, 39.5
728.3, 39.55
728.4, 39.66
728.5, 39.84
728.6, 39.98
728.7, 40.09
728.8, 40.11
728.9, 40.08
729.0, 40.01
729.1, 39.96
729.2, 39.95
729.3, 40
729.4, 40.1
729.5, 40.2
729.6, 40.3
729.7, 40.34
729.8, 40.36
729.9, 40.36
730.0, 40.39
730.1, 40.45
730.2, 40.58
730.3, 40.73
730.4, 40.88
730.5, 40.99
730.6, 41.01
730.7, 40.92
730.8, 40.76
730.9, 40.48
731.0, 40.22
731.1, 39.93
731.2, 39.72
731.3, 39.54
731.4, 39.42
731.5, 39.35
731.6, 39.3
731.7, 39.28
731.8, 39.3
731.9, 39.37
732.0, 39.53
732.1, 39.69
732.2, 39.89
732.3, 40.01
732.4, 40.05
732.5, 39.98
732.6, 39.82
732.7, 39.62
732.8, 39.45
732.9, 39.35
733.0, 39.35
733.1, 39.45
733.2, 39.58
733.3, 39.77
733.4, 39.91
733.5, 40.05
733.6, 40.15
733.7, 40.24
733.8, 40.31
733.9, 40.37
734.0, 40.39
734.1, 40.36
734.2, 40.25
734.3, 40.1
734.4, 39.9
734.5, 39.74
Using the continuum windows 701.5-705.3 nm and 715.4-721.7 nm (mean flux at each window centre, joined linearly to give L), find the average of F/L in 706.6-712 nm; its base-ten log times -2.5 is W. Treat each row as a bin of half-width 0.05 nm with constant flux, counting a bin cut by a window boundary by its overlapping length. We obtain 0.06 mag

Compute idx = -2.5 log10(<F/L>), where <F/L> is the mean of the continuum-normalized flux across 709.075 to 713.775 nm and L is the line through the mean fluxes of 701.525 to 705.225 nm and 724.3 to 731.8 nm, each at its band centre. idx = 0.11 mag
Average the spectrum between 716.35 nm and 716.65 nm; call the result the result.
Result 39.3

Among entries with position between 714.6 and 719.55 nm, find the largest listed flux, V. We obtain 40.24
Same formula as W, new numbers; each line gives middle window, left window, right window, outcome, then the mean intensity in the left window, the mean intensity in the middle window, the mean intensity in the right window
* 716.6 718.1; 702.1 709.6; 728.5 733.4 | 0.028 mag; 40.8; 39.4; 40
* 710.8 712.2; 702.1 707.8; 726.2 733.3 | 0.131 mag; 41.3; 36.2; 39.8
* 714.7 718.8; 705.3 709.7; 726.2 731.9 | 0.020 mag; 39.8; 39.1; 39.8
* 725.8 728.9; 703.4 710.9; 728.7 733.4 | 0.015 mag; 40.1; 39.5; 40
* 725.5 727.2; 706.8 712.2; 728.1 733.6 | 0.006 mag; 38.5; 39.5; 40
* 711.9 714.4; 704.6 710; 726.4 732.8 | 0.068 mag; 40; 37.5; 39.8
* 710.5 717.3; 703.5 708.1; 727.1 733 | 0.077 mag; 41.1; 37.9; 39.9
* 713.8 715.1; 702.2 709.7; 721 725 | 0.067 mag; 40.8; 38.3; 40.6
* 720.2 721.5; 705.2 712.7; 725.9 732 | -0.021 mag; 38.7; 40.1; 39.8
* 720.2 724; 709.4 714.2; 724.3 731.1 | -0.044 mag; 37.3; 40.6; 40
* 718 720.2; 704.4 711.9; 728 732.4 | 0.022 mag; 39.3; 38.8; 40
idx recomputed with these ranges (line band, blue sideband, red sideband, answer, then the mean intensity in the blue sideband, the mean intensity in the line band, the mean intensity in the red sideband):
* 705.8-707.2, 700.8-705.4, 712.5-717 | 0.040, 41.7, 39.3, 38.4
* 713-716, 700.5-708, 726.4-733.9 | 0.064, 41.2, 38.3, 39.8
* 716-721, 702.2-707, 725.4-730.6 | 0.035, 41.3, 39.2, 39.9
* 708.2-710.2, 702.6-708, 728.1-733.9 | 0.067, 41.3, 38.6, 40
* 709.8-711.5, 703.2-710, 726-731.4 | 0.088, 40.5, 37.3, 39.8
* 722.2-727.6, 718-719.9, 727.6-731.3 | -0.020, 38.6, 40.2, 40.2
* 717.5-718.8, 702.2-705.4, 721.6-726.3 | 0.054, 42.2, 39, 40.5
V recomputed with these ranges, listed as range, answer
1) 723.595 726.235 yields 41.49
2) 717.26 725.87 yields 42.26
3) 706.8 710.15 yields 41.73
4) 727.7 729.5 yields 40.2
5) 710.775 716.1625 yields 38.93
